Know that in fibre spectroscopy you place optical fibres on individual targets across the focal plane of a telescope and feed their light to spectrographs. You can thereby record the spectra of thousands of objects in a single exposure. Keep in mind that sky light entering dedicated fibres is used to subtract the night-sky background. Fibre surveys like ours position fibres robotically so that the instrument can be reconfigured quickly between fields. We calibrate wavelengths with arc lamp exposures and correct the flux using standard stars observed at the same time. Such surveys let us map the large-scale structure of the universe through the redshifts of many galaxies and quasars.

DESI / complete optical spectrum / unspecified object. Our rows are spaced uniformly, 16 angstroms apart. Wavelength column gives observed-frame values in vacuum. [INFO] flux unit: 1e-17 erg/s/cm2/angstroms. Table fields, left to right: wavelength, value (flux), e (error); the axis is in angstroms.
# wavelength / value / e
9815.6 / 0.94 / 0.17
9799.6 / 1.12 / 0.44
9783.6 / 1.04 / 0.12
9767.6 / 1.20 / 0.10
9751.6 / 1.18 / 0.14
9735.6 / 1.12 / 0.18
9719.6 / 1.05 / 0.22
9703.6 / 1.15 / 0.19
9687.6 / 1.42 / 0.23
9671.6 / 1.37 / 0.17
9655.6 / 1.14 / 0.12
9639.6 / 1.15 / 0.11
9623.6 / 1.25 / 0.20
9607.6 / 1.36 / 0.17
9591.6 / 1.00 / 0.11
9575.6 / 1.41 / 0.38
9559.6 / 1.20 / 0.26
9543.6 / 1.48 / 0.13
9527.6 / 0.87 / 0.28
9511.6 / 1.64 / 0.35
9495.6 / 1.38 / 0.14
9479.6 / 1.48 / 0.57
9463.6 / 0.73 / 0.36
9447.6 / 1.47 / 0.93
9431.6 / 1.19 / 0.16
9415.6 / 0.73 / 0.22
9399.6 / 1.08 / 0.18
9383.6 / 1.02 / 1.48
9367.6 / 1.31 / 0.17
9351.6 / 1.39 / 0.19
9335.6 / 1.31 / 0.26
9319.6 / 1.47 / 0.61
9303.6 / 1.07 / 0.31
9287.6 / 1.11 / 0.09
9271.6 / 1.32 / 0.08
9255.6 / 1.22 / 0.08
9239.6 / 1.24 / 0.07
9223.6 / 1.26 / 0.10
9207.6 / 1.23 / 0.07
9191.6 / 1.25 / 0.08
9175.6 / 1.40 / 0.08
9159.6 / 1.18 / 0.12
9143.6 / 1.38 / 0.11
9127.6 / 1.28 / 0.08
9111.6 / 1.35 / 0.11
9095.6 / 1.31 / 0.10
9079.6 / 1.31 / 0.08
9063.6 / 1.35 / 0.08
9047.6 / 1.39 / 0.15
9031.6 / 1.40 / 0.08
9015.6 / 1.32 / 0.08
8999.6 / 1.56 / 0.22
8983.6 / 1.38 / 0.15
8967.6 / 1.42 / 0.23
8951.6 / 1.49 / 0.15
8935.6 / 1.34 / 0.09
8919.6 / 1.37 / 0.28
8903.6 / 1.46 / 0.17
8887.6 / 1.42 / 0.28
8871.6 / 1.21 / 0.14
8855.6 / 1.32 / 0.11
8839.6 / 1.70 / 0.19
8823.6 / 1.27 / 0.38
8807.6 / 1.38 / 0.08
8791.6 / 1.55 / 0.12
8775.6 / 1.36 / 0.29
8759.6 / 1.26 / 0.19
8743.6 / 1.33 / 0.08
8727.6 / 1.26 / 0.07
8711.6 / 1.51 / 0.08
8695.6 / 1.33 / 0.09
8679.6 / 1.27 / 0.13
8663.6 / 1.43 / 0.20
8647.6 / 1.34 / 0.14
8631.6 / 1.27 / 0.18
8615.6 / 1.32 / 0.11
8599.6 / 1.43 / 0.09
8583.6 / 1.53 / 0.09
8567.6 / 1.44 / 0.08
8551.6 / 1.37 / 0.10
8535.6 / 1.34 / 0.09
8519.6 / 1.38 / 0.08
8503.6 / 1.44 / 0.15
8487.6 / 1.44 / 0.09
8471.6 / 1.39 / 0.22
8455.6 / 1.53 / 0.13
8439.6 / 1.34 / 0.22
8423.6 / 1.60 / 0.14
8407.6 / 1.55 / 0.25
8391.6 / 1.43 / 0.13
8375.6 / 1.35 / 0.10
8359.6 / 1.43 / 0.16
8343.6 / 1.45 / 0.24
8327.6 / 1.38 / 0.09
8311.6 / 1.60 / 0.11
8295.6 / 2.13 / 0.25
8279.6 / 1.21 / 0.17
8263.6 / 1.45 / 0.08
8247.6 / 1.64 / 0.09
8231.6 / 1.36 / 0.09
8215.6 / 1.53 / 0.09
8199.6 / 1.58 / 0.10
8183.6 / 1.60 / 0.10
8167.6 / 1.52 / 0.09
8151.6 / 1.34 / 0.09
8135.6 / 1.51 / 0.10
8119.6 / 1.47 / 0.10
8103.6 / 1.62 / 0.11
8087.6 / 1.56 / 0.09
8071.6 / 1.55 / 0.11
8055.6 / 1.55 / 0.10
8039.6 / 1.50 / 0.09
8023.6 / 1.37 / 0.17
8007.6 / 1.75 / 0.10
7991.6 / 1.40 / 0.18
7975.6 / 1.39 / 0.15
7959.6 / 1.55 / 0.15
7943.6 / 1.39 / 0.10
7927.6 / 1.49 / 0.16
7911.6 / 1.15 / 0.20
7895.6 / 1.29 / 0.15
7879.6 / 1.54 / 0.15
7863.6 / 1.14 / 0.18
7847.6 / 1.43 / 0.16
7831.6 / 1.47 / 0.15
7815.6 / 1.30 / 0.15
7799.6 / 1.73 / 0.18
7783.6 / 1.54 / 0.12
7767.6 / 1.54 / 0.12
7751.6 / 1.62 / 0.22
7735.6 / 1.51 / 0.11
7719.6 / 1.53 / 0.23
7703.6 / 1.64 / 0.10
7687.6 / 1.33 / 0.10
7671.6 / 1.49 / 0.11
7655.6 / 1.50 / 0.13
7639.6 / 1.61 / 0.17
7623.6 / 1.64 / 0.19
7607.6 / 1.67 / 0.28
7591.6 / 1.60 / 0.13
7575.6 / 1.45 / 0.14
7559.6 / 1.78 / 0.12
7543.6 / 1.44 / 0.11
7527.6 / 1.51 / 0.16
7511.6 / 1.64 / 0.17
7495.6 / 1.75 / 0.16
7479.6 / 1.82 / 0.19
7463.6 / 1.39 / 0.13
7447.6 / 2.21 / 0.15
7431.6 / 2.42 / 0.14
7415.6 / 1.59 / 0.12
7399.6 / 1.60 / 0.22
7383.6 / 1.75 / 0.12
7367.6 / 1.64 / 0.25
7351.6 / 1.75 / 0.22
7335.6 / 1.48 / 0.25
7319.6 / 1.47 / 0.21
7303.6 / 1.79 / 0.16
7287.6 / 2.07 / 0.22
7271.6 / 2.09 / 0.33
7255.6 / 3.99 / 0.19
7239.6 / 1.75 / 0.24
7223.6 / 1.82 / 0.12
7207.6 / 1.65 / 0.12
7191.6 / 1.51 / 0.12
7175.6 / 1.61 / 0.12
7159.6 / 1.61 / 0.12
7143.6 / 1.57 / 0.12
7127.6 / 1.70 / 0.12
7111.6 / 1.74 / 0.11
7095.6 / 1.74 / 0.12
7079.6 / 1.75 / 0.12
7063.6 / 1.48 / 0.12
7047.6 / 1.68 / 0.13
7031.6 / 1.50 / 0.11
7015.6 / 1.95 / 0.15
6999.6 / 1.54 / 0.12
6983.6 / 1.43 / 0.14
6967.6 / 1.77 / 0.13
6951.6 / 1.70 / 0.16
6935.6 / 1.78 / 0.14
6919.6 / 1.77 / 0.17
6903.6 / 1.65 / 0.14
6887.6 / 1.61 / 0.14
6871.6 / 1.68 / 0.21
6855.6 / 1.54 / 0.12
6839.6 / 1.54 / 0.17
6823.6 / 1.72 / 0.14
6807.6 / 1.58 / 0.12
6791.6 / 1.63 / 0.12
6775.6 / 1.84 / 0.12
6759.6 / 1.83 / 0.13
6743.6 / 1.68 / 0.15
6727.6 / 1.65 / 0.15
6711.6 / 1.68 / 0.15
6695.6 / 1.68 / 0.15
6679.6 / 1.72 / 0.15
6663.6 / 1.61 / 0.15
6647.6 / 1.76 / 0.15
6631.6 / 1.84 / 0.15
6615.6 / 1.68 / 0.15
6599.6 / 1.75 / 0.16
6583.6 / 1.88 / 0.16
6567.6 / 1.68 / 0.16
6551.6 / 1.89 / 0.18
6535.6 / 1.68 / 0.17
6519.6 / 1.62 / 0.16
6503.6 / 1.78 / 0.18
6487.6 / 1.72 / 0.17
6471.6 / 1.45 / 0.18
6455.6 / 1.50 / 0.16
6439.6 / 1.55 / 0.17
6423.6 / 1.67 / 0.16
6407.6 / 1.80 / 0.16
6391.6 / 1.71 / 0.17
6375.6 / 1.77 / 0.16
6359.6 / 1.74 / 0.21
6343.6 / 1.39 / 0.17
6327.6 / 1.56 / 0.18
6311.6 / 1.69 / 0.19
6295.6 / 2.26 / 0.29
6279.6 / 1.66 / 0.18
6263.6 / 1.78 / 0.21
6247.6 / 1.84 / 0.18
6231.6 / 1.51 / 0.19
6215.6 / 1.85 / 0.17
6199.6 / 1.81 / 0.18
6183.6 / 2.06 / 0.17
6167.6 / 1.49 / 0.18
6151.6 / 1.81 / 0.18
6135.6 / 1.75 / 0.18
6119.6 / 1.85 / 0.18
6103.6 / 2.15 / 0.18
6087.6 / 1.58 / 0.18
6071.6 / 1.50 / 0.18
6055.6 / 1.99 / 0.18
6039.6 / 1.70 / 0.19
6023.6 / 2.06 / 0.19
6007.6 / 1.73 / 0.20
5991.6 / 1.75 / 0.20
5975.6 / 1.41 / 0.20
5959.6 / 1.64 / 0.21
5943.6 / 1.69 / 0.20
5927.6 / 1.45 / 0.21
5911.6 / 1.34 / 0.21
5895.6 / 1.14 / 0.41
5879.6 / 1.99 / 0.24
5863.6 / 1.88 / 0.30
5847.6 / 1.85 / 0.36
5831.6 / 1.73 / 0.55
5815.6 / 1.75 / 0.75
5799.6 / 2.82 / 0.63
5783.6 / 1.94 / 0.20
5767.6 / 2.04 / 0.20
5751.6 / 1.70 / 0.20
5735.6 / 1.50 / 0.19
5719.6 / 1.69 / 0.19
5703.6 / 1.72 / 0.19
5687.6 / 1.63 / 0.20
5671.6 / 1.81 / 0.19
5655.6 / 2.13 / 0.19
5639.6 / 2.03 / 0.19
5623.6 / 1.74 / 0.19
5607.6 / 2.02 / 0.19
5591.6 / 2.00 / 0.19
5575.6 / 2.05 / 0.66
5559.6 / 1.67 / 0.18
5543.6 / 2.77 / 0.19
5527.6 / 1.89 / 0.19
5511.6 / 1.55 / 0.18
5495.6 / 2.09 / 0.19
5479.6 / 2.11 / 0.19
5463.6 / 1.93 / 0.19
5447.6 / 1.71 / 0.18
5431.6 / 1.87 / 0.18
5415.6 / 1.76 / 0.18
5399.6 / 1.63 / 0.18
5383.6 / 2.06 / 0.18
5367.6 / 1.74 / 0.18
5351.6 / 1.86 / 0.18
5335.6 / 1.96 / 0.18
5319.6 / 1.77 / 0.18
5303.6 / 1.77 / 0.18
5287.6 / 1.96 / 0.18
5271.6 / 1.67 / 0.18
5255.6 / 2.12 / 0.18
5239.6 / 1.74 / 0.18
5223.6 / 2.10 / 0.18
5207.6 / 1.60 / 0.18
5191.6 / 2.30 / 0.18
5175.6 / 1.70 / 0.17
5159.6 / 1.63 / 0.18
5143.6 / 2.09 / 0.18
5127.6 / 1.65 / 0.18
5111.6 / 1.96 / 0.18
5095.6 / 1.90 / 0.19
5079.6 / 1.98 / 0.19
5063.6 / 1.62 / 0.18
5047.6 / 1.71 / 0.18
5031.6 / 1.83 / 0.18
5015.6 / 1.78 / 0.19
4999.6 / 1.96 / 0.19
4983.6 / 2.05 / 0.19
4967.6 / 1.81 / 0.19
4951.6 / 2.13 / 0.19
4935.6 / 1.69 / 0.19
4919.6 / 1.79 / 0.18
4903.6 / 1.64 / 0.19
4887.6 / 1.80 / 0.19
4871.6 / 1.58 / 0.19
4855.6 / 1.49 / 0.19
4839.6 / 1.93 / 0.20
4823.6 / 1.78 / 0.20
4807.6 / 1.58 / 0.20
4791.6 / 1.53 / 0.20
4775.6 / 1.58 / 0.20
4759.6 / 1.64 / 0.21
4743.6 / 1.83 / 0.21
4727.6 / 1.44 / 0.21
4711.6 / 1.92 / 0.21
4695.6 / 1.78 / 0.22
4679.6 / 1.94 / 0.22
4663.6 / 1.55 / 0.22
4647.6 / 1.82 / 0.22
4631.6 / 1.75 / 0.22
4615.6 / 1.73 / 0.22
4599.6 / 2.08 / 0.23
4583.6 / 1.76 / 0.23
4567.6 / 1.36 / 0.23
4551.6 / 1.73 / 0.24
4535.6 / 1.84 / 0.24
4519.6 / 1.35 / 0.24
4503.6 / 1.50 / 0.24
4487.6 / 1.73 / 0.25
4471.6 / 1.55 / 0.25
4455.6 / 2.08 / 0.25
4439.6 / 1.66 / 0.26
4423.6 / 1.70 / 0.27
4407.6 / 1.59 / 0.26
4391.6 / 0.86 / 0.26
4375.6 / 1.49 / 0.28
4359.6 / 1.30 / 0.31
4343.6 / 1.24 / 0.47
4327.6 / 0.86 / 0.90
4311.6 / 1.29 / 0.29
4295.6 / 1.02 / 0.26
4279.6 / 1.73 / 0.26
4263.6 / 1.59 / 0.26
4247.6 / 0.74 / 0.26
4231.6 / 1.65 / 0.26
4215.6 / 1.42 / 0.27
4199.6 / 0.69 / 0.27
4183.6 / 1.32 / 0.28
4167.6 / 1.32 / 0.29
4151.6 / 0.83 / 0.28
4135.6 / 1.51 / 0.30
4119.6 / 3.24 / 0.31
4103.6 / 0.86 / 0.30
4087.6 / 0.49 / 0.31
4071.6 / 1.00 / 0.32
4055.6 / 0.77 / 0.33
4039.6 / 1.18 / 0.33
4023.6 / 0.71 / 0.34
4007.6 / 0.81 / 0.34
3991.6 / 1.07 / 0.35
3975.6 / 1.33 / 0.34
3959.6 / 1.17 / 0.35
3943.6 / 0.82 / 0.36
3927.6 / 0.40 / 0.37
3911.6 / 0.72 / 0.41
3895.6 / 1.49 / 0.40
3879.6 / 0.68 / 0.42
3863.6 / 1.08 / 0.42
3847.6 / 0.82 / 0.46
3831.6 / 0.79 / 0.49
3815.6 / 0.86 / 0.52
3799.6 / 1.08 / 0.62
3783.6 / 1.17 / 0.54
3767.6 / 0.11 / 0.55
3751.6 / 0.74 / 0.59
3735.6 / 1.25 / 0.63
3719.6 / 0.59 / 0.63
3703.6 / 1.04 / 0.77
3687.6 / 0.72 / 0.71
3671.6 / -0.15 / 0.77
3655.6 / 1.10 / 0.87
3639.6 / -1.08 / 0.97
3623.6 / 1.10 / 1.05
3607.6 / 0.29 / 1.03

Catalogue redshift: 0.106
